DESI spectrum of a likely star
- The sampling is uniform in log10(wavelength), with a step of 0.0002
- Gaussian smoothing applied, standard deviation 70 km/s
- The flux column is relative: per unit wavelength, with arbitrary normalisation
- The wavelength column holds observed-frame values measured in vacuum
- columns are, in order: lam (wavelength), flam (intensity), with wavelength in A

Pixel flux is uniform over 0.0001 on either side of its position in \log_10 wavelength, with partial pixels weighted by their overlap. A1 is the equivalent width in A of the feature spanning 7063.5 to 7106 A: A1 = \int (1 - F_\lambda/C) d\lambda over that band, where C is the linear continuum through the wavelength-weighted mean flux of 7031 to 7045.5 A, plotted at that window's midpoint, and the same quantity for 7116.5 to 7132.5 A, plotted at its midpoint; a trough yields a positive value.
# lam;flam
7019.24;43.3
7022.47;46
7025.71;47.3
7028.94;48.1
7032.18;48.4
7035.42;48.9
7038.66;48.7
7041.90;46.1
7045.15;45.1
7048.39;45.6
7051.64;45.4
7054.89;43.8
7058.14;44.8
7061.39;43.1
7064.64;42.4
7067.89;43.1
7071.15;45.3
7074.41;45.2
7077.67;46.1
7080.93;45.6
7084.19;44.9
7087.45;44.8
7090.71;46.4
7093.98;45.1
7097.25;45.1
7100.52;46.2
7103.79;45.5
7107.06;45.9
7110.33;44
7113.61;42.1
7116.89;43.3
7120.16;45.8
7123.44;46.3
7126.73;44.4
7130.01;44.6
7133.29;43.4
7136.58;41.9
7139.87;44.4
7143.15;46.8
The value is 1.0 A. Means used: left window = 47.6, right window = 44.9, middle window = 45.1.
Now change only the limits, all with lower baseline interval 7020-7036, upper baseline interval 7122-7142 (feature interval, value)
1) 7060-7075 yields 0.8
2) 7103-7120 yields 0.2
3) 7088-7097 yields 0.0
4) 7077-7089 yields 0.1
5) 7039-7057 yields 0.5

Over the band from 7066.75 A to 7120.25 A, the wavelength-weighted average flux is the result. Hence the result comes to 45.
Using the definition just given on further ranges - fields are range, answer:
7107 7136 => 44.2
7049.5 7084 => 44.5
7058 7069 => 43.2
